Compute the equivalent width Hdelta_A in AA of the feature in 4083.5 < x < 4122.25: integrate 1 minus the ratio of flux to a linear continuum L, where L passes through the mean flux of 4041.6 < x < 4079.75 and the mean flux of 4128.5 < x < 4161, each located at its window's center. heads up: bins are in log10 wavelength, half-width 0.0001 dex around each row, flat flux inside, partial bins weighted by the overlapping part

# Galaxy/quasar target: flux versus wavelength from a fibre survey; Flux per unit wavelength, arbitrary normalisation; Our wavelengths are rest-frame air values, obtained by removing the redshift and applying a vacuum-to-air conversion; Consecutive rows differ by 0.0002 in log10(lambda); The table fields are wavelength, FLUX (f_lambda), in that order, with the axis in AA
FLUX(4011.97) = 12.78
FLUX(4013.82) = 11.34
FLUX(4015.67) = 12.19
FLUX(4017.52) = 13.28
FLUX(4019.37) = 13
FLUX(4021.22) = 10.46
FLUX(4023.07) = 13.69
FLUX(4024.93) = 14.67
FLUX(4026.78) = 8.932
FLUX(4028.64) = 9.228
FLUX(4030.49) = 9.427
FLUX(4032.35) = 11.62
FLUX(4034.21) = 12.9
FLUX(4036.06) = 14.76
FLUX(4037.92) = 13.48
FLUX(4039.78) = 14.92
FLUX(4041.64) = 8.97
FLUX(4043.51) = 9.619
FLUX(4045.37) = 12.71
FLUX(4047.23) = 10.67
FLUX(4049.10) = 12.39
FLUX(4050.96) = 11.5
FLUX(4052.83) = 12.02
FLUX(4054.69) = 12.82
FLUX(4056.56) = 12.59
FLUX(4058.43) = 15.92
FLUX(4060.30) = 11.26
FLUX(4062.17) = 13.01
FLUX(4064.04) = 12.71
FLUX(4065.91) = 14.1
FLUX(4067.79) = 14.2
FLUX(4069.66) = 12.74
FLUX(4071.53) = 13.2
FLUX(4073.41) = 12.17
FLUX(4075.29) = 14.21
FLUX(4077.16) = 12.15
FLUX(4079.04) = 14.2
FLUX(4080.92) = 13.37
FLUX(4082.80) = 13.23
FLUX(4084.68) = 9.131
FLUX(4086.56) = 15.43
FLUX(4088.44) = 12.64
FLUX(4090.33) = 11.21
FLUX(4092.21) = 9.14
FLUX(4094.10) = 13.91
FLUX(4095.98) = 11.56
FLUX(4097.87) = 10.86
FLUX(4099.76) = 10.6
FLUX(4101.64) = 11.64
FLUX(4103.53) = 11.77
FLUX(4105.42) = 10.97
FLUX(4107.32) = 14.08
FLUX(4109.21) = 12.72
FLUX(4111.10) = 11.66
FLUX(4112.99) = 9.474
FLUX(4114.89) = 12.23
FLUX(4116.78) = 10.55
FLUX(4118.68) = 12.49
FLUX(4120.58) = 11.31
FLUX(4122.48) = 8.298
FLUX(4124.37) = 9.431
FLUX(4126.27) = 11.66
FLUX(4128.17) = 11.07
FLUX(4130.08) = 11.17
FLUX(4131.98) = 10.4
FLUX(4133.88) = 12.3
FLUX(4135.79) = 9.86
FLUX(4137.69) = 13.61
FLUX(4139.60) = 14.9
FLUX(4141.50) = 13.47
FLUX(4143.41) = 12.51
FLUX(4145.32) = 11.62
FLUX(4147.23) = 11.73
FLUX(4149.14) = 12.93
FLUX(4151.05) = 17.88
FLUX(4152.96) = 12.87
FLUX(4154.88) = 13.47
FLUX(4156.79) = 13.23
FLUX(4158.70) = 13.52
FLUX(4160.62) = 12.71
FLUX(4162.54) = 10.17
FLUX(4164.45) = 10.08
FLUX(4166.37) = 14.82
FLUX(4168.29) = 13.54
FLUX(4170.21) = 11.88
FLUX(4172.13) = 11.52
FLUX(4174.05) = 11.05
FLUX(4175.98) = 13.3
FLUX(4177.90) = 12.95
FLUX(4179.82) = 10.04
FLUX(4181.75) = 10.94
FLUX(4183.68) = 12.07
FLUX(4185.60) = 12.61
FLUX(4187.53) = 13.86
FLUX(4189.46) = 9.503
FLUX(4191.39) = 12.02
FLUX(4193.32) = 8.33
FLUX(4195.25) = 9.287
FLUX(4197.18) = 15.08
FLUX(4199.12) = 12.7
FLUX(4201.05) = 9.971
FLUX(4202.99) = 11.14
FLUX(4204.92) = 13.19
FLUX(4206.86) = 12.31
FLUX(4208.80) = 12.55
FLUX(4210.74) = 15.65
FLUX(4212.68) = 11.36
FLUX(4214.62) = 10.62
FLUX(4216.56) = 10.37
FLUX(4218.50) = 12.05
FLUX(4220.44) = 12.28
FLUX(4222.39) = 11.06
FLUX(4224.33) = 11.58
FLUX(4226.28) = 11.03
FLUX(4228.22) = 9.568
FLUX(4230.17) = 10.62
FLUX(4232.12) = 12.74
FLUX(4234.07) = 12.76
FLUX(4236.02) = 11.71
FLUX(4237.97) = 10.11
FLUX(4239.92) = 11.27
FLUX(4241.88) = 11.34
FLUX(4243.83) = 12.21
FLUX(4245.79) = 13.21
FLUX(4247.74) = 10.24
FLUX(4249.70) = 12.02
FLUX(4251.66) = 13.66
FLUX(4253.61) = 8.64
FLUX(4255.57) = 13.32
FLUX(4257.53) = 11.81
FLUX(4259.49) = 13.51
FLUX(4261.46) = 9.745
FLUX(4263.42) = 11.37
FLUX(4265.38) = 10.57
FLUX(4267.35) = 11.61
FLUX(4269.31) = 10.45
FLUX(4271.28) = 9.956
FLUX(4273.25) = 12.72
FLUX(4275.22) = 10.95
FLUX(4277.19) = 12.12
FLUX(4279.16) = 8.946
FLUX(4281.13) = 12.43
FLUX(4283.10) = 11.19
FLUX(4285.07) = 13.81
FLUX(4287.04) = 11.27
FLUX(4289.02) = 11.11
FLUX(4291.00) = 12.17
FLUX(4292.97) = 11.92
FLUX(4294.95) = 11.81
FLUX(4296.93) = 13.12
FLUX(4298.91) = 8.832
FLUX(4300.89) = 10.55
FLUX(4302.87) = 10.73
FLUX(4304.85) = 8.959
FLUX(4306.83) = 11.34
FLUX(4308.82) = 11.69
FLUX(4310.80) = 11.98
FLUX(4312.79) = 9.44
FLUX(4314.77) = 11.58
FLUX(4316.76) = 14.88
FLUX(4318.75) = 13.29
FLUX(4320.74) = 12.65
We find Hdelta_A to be 3.3 AA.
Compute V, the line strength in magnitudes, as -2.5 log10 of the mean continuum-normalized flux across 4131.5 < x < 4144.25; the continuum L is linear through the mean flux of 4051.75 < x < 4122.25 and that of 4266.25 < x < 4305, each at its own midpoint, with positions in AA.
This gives -0.04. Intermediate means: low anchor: 12.3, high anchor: 11.3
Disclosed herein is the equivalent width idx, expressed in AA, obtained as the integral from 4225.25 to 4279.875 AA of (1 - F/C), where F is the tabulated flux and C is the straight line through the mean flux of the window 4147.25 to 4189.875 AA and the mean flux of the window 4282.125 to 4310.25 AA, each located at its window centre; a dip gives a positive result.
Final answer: 1.7 AA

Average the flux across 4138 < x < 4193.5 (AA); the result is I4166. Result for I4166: 12.5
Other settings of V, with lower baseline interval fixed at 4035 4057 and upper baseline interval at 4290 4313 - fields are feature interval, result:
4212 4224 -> 0.01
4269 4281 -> 0.02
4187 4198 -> 0.04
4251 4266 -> -0.03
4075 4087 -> -0.08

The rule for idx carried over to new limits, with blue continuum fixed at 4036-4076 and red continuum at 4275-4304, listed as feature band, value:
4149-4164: -1.4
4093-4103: 0.6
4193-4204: 0.6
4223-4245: 0.6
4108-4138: 2.9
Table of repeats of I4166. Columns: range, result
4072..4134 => 11.7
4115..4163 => 12.2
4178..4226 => 11.7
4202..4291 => 11.6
